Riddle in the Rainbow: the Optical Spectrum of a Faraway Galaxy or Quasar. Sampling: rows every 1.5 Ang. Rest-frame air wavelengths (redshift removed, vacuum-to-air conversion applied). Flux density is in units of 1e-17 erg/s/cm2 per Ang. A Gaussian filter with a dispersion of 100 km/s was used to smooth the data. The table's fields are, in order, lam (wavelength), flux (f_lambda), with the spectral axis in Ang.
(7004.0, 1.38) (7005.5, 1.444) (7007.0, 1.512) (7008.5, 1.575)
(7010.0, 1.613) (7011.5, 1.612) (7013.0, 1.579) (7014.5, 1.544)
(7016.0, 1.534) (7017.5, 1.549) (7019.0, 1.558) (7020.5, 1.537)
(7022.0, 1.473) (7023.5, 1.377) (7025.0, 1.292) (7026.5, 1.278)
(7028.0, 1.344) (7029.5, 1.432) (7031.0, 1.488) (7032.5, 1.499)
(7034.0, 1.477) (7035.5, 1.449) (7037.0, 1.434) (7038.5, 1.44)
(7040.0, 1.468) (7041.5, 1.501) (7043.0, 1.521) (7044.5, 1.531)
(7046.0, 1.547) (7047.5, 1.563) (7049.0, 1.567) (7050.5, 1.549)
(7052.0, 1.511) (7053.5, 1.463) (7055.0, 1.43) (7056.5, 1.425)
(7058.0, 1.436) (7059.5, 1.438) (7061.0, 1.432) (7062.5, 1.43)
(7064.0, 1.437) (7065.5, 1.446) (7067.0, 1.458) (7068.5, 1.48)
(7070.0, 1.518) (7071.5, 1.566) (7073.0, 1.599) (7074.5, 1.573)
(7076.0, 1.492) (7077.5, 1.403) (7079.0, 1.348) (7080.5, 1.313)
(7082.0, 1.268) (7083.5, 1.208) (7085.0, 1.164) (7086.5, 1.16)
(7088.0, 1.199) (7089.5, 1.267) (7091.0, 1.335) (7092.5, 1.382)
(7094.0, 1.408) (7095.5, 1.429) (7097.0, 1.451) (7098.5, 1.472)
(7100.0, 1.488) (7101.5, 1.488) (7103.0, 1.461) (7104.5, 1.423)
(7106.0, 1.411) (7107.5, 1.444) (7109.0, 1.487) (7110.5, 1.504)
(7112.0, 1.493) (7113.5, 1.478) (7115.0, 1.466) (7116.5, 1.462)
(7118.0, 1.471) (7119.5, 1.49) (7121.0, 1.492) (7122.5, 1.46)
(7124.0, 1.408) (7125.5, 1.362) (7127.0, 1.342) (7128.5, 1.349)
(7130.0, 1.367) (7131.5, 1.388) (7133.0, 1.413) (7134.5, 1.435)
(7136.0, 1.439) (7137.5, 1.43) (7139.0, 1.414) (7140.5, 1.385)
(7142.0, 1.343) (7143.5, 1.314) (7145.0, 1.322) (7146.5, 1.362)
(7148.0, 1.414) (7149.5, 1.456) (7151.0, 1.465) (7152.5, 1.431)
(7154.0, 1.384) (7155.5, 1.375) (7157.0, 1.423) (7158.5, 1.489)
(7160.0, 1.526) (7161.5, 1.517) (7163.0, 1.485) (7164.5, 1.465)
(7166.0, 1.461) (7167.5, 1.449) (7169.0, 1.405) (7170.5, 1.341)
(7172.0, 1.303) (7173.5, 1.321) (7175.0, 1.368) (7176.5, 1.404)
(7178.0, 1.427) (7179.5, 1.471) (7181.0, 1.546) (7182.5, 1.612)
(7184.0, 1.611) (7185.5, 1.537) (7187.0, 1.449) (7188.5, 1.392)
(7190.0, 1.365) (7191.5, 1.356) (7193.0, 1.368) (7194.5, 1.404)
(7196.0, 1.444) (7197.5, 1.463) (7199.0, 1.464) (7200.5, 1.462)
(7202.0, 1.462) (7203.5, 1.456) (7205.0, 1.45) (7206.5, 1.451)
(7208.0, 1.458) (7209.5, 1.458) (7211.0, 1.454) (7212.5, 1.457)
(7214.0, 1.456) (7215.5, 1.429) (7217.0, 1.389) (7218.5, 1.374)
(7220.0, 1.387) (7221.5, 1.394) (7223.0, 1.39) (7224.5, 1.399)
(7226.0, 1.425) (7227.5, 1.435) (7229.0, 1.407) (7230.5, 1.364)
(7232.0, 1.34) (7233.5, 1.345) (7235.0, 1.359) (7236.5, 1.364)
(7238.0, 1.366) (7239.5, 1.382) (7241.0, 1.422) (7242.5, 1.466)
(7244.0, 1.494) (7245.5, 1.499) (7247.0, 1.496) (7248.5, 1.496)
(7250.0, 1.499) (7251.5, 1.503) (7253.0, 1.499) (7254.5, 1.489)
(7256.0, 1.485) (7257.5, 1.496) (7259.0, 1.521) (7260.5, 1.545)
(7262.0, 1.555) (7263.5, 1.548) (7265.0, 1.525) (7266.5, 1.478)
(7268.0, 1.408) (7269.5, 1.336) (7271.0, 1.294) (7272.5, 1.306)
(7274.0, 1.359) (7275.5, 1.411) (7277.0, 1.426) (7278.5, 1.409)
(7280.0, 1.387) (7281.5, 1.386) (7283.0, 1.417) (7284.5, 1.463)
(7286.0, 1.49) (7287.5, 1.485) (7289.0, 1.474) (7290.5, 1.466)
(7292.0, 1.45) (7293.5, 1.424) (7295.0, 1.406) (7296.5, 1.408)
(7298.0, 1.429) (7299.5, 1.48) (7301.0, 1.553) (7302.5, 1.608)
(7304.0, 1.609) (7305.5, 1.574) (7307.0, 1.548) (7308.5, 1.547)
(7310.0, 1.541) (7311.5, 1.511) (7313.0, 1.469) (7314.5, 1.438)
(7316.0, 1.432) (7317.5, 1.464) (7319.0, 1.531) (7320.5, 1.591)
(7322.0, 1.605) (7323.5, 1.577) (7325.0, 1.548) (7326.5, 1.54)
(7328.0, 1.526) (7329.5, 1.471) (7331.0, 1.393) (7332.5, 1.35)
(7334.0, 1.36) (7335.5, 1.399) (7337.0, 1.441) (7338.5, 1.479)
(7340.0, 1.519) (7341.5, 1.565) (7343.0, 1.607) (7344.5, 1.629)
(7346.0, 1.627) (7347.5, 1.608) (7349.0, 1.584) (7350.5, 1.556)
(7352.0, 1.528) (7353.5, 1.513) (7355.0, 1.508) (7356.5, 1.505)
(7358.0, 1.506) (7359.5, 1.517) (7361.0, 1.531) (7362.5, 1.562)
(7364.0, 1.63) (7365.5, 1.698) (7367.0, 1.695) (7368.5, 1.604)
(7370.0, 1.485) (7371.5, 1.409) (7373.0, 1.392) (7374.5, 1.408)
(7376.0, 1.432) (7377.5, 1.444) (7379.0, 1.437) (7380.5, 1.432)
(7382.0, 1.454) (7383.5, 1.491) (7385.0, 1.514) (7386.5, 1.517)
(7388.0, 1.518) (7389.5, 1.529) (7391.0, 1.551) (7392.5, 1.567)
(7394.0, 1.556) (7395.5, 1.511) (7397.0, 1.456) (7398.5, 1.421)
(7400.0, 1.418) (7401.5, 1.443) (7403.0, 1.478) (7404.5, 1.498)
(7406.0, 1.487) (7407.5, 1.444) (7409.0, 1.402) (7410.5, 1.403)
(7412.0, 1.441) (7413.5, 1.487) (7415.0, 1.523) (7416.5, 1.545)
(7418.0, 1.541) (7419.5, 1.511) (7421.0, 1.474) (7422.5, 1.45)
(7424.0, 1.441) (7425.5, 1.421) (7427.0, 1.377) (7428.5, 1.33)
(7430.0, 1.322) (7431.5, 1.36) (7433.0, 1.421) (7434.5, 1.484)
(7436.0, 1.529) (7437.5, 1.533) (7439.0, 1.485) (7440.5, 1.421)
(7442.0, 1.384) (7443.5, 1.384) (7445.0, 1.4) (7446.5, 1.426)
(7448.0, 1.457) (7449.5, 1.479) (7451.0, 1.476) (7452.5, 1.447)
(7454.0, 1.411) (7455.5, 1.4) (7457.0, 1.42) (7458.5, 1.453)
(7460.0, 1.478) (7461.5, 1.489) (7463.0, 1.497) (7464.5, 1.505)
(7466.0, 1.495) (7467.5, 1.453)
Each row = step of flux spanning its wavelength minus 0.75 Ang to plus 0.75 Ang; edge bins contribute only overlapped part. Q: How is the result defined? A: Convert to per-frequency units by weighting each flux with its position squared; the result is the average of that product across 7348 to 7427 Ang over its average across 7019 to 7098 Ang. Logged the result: 1.15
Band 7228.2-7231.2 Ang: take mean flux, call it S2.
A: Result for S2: 1.39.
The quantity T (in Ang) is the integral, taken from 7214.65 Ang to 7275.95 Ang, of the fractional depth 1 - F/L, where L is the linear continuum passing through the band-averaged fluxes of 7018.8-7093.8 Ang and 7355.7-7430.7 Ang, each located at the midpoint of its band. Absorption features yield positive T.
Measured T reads 1.21 Ang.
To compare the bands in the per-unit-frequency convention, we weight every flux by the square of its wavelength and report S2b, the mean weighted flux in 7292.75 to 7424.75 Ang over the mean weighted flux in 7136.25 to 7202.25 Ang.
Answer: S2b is 1.11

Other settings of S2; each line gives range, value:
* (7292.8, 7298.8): 1.42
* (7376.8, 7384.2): 1.45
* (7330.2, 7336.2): 1.38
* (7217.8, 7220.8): 1.38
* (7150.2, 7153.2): 1.45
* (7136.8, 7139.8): 1.42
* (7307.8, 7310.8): 1.54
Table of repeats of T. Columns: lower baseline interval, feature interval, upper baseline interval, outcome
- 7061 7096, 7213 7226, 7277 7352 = 0.4 Ang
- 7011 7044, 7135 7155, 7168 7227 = 0.6 Ang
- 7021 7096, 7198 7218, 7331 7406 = 0.2 Ang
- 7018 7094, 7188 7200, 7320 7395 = 0.5 Ang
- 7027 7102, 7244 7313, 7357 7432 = -0.3 Ang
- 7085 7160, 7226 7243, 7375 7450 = 0.5 Ang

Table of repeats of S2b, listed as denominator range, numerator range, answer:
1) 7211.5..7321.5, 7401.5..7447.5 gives 1.04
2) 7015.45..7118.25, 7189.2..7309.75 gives 1.06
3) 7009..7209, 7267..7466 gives 1.10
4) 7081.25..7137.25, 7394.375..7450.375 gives 1.13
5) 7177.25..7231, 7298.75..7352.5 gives 1.09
